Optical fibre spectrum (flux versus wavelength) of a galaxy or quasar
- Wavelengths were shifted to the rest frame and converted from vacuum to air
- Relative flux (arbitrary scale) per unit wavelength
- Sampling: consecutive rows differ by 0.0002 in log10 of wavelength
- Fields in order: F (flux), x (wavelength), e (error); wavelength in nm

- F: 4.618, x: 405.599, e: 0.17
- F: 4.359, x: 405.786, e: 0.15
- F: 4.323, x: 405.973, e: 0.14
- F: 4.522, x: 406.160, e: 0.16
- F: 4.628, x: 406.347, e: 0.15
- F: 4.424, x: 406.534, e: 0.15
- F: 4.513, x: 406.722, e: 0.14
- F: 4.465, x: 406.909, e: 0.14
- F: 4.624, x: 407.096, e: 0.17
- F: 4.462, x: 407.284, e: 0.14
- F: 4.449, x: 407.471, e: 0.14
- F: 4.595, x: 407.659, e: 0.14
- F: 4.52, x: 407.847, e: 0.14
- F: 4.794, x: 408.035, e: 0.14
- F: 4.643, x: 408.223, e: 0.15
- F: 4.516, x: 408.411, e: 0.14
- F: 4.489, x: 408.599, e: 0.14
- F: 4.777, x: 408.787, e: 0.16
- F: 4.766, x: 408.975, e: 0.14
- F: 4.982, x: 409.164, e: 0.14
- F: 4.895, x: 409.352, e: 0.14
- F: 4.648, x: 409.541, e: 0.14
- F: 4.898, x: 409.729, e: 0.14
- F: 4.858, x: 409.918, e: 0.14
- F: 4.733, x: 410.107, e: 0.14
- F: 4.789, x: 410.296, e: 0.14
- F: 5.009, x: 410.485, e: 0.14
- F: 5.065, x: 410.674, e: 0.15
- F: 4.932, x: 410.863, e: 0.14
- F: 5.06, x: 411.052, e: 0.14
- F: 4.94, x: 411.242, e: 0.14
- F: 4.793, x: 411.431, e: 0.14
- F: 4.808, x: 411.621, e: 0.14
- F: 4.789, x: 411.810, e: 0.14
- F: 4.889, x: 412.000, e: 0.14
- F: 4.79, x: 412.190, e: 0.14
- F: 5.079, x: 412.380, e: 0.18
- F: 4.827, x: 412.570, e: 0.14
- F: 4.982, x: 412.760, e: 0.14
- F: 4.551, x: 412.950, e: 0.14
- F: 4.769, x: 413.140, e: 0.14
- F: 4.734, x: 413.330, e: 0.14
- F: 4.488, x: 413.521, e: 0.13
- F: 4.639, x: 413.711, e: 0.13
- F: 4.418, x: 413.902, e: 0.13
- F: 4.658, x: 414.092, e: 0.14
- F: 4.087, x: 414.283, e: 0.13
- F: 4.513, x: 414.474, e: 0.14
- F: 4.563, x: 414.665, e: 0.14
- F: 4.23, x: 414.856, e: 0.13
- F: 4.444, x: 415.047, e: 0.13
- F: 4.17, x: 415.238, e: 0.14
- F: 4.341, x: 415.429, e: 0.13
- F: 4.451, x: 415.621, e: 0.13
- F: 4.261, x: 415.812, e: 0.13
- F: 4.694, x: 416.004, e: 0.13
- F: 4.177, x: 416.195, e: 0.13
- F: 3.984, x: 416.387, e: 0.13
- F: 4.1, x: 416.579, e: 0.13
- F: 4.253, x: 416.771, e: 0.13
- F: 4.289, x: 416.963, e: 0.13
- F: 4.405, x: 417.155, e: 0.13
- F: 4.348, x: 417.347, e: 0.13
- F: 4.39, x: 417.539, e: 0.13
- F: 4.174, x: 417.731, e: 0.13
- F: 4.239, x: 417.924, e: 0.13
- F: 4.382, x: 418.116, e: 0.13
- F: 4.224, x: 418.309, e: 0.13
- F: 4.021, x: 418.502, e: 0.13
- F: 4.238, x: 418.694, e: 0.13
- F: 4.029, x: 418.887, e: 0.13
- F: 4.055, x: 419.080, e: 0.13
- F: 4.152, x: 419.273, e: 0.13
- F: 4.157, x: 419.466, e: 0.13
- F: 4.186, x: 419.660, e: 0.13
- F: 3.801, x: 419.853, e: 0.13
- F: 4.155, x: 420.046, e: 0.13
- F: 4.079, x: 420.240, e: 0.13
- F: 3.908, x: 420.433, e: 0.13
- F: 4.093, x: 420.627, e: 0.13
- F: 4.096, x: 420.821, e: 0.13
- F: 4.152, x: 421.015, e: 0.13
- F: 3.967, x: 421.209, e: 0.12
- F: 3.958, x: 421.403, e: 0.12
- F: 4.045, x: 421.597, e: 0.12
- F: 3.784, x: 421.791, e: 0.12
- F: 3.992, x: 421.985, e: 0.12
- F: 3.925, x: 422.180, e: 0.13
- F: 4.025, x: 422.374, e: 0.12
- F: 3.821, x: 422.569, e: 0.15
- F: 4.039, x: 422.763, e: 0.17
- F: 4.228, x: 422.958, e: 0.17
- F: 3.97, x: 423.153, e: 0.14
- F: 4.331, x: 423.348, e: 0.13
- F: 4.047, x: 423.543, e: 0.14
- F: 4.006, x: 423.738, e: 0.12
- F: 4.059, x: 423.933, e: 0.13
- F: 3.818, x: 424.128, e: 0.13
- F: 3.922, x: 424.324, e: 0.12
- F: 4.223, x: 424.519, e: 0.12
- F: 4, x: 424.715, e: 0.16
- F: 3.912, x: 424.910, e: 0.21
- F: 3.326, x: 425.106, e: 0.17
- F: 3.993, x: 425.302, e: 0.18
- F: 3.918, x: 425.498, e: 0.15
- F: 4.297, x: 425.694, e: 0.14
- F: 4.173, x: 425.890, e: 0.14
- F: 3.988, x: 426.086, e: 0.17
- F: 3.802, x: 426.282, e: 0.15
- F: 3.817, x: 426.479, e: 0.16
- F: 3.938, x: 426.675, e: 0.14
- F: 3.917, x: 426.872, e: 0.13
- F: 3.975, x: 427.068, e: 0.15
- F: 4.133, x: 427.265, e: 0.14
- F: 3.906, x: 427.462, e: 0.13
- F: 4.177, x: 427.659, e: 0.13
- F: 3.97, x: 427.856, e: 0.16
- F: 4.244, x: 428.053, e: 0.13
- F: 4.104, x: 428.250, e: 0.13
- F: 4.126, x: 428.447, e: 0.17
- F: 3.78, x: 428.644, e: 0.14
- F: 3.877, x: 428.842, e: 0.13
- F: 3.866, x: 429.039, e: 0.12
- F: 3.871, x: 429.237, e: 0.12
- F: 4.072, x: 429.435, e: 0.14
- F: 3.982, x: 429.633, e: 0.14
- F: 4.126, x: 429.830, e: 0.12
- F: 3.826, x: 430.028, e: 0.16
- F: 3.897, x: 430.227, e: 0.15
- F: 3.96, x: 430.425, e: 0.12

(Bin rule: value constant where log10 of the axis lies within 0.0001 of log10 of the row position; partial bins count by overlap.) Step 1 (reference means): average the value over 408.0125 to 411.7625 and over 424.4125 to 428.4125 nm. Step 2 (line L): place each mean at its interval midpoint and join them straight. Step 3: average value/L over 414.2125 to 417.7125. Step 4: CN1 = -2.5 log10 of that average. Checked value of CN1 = 0.05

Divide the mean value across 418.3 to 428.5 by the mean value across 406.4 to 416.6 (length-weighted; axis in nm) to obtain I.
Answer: 0.87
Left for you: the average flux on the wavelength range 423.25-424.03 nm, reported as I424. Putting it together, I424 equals 4.11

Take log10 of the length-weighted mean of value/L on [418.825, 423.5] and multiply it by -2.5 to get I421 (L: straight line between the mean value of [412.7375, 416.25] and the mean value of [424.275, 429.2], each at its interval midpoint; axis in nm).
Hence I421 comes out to 0.04 mag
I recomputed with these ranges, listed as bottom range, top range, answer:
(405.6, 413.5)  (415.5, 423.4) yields 0.88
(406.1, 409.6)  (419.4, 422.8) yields 0.87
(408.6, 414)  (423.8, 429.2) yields 0.83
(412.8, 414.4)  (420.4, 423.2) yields 0.88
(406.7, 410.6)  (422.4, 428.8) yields 0.85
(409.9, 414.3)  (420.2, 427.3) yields 0.83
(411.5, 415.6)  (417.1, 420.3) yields 0.91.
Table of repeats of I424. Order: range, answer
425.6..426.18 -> 4.15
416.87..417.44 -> 4.35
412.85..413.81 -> 4.64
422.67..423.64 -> 4.12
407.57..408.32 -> 4.64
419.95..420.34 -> 4.12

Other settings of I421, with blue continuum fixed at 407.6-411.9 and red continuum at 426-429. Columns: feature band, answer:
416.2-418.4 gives 0.05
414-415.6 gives 0.05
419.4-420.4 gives 0.07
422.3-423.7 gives 0.03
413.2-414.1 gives 0.01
